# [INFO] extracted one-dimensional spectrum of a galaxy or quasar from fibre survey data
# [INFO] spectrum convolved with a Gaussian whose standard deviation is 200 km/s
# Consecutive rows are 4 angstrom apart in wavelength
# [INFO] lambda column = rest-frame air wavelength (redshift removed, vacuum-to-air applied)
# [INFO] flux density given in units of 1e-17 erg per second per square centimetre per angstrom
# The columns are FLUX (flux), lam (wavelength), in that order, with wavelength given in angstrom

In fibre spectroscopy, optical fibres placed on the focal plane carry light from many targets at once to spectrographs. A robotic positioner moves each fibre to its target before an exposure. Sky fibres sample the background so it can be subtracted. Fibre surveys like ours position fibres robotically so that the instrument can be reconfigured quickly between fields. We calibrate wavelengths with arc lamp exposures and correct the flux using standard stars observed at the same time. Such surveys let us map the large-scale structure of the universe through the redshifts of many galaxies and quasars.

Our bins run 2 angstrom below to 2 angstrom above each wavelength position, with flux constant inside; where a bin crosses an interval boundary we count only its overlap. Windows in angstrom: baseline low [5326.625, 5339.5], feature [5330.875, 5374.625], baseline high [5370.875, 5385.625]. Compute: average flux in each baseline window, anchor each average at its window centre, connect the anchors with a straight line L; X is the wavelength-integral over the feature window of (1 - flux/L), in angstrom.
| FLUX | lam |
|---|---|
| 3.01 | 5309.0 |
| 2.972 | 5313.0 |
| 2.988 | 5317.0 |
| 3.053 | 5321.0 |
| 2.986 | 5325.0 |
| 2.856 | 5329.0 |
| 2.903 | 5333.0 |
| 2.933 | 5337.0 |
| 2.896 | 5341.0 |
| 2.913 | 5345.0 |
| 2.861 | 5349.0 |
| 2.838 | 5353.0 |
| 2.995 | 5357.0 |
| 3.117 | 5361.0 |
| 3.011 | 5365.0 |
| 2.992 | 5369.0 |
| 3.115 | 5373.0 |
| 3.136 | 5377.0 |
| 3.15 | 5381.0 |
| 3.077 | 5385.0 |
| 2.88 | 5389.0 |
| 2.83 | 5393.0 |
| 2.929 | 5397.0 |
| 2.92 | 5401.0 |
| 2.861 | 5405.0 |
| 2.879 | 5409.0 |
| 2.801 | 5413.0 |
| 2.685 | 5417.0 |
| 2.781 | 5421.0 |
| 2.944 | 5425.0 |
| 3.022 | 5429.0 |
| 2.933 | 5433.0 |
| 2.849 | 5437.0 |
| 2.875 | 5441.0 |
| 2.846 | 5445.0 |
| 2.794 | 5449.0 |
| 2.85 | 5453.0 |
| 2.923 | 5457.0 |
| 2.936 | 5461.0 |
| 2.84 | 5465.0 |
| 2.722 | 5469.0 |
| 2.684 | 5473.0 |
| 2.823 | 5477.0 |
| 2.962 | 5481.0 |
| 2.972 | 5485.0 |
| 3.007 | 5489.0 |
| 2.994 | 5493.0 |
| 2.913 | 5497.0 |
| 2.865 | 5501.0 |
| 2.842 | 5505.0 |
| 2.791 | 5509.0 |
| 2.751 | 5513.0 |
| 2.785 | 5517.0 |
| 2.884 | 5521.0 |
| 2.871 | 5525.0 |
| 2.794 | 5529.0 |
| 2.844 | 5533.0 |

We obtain 0.54 angstrom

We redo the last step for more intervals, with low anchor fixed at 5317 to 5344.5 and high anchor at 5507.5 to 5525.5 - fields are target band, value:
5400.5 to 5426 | 0.5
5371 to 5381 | -0.8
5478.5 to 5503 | -1.0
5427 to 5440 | -0.3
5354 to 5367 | -0.5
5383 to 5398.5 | -0.2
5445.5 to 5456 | 0.1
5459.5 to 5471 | 0.1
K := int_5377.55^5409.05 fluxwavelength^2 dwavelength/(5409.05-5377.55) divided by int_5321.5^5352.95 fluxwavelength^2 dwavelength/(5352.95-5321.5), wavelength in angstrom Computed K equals 1.04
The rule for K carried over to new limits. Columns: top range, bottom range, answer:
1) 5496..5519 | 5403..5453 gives 1.02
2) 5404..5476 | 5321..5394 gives 0.99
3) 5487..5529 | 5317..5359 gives 1.04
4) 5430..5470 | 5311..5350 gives 1.02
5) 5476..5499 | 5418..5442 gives 1.04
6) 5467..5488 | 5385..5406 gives 1.01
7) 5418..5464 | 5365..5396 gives 0.98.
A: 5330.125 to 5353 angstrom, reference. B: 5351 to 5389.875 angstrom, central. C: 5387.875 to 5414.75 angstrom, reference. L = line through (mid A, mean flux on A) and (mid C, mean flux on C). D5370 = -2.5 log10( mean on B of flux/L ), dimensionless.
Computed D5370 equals -0.06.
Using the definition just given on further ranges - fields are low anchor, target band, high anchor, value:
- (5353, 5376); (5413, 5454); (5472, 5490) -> 0.04 mag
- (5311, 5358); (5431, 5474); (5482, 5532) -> 0.02 mag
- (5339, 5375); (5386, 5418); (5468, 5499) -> 0.03 mag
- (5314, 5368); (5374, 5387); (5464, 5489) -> -0.07 mag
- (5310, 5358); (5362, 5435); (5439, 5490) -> -0.02 mag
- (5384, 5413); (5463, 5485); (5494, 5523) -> 0.01 mag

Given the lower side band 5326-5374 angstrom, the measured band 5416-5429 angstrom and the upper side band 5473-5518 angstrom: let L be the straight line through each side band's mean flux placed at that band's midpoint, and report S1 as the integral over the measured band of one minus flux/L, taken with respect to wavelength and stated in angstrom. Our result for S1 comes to 0.3 angstrom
